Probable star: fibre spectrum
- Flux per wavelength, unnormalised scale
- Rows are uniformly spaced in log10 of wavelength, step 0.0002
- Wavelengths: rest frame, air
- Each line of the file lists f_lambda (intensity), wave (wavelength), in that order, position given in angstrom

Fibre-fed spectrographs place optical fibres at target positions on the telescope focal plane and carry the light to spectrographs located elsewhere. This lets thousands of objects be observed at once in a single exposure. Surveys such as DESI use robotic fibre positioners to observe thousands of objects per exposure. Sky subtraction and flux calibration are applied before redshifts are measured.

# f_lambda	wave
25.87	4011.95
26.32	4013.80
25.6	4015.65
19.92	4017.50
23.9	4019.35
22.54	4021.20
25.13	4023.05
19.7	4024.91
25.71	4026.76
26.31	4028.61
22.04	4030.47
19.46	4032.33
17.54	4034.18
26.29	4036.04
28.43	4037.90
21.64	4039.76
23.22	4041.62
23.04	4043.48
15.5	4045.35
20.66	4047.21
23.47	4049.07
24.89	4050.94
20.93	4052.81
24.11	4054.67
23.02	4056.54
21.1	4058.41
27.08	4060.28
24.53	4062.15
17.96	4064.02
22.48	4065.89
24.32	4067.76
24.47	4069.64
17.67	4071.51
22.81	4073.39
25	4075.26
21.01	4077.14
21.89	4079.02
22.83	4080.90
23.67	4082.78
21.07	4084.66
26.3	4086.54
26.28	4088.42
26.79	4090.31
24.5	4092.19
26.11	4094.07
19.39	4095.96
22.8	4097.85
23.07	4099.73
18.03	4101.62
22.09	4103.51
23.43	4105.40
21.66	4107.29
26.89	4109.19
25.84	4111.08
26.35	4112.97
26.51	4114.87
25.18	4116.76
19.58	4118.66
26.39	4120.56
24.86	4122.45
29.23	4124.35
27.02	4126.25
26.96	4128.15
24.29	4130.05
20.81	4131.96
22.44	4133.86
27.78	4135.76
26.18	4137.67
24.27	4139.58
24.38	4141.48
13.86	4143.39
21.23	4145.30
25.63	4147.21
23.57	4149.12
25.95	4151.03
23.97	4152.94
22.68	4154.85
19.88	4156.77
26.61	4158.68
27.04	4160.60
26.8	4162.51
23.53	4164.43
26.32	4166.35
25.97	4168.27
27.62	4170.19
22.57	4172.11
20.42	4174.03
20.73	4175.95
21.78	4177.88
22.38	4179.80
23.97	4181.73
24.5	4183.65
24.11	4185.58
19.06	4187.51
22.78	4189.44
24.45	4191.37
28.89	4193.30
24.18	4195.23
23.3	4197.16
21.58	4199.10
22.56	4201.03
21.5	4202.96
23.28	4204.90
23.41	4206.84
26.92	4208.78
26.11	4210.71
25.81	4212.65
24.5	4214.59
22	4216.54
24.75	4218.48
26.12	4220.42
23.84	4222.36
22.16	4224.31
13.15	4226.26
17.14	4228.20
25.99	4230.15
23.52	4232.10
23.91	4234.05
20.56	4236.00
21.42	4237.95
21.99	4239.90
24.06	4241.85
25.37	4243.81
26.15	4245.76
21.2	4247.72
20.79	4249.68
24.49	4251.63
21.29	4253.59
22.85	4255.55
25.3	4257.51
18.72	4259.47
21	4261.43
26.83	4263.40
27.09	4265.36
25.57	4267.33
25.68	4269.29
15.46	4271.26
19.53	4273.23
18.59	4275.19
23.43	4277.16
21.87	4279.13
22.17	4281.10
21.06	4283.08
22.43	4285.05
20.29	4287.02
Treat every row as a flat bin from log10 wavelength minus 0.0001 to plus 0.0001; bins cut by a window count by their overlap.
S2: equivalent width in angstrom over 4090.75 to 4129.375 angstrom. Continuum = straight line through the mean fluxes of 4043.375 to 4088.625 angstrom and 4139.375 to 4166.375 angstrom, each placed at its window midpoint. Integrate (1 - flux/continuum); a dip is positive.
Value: -2.0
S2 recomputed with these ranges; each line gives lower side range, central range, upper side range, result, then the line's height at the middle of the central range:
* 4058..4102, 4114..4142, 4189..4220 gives -1.9 angstrom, 23.5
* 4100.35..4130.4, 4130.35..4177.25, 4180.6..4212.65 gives 1.0 angstrom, 24.3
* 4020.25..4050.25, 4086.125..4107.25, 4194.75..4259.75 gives -0.6 angstrom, 22.7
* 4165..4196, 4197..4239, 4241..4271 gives 1.4 angstrom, 23.6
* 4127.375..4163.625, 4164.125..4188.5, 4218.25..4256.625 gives 0.1 angstrom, 23.4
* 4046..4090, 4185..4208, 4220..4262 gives -0.8 angstrom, 22.5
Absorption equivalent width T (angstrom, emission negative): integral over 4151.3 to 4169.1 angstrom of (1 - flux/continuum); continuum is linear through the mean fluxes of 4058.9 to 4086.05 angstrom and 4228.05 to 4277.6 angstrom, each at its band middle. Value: -1.7 angstrom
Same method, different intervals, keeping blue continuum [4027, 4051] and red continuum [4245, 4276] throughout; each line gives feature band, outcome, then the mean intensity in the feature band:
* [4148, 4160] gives -0.74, 23.9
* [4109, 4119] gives -1.22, 25.3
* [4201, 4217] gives -1.16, 24.2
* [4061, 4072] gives 0.16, 22.2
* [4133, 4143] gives -0.84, 24.4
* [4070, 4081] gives 0.28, 21.9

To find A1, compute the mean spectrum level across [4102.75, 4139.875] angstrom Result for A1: 24.9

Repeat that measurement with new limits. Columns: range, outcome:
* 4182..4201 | 23.6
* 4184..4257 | 23.1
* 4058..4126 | 23.6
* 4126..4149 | 23.6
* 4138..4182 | 23.6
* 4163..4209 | 23.5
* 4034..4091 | 23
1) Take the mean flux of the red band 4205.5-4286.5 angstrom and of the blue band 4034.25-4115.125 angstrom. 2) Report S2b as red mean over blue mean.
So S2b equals 0.98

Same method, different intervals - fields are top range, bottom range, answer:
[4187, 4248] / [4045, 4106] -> 1.02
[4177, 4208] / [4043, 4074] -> 1.05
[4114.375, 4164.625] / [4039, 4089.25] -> 1.07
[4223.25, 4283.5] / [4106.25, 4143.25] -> 0.89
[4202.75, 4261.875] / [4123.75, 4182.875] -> 0.95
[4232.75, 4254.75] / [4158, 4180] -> 0.94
